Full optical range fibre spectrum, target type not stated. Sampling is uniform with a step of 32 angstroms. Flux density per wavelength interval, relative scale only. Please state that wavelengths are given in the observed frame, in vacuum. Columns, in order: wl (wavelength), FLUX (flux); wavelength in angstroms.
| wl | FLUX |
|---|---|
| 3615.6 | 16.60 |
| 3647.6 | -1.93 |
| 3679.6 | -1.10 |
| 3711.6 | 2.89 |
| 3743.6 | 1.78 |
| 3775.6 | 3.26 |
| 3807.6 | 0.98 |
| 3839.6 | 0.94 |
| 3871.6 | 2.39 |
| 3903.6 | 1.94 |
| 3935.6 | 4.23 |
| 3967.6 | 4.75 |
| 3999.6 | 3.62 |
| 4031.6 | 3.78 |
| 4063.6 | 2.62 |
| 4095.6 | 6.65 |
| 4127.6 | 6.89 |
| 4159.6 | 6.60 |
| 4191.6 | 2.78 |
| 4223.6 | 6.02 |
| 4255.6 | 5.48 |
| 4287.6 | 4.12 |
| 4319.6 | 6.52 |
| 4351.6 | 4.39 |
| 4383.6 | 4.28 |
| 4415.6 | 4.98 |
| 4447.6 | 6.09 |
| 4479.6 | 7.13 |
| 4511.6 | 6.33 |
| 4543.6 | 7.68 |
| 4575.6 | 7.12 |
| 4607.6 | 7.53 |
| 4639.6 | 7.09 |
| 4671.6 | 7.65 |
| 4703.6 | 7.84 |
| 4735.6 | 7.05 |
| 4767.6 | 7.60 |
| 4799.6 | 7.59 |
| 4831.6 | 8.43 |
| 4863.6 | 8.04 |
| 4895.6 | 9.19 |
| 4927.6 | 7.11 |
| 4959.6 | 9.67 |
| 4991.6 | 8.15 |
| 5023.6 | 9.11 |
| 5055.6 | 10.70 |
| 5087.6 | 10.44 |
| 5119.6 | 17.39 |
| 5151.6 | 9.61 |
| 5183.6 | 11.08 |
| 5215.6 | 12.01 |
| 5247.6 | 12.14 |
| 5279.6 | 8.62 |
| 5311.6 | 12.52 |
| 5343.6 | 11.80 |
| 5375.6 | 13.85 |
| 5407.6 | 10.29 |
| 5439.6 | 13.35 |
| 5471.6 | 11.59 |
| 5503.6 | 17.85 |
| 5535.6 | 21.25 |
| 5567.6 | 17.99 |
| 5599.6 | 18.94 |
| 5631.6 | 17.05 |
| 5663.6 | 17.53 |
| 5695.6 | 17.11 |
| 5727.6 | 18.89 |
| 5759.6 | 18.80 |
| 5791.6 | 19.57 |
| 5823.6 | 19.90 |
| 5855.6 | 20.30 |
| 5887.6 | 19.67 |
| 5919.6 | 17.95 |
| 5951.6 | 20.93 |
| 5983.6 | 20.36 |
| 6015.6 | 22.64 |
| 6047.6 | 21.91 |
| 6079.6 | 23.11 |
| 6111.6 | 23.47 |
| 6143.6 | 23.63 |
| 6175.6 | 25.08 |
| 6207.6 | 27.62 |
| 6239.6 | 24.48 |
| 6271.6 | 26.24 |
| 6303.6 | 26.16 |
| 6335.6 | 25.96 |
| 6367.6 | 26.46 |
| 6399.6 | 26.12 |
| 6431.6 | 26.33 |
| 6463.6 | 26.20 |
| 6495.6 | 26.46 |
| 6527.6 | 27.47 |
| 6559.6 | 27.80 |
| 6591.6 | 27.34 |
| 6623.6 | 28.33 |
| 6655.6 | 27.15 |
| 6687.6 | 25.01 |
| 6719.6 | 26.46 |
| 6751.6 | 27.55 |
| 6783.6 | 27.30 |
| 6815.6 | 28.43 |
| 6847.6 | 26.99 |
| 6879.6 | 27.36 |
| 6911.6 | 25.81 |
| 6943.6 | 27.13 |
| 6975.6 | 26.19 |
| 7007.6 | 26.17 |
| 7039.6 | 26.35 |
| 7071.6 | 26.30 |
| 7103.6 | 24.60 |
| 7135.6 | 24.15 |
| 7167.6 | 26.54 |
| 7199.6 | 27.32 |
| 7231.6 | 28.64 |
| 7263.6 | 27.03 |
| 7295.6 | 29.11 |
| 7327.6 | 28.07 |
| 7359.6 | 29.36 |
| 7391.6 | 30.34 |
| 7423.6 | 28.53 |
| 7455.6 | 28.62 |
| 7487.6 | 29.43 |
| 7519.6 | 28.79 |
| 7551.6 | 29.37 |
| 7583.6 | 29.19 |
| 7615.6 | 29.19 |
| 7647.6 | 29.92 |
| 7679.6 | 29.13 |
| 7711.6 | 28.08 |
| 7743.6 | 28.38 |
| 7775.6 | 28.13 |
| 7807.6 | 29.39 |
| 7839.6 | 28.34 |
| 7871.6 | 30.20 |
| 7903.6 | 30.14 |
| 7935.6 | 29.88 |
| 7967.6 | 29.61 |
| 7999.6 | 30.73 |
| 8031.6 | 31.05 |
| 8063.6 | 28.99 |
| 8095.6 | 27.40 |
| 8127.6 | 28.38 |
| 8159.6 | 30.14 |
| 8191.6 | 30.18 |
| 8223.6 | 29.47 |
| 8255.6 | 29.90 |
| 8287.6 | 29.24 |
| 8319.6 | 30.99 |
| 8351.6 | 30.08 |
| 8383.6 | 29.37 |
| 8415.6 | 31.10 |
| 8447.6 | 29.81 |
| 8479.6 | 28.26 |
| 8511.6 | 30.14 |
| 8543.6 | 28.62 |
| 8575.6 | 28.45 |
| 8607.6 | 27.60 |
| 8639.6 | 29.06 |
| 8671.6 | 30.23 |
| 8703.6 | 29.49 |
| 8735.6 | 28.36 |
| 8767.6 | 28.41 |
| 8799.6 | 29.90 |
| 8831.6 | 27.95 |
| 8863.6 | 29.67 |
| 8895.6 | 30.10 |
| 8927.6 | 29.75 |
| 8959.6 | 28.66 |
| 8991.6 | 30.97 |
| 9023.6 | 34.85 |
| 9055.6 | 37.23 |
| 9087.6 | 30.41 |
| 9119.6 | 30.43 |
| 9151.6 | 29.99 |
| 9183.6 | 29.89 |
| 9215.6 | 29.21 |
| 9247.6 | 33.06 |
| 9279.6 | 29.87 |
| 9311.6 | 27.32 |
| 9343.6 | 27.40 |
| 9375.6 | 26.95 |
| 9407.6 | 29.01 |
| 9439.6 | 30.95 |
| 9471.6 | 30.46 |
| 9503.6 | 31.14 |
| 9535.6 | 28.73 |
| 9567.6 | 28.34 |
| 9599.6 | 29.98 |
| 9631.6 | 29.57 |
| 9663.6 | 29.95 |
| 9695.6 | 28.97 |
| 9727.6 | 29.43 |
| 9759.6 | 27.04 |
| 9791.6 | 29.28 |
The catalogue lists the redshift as 0.38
